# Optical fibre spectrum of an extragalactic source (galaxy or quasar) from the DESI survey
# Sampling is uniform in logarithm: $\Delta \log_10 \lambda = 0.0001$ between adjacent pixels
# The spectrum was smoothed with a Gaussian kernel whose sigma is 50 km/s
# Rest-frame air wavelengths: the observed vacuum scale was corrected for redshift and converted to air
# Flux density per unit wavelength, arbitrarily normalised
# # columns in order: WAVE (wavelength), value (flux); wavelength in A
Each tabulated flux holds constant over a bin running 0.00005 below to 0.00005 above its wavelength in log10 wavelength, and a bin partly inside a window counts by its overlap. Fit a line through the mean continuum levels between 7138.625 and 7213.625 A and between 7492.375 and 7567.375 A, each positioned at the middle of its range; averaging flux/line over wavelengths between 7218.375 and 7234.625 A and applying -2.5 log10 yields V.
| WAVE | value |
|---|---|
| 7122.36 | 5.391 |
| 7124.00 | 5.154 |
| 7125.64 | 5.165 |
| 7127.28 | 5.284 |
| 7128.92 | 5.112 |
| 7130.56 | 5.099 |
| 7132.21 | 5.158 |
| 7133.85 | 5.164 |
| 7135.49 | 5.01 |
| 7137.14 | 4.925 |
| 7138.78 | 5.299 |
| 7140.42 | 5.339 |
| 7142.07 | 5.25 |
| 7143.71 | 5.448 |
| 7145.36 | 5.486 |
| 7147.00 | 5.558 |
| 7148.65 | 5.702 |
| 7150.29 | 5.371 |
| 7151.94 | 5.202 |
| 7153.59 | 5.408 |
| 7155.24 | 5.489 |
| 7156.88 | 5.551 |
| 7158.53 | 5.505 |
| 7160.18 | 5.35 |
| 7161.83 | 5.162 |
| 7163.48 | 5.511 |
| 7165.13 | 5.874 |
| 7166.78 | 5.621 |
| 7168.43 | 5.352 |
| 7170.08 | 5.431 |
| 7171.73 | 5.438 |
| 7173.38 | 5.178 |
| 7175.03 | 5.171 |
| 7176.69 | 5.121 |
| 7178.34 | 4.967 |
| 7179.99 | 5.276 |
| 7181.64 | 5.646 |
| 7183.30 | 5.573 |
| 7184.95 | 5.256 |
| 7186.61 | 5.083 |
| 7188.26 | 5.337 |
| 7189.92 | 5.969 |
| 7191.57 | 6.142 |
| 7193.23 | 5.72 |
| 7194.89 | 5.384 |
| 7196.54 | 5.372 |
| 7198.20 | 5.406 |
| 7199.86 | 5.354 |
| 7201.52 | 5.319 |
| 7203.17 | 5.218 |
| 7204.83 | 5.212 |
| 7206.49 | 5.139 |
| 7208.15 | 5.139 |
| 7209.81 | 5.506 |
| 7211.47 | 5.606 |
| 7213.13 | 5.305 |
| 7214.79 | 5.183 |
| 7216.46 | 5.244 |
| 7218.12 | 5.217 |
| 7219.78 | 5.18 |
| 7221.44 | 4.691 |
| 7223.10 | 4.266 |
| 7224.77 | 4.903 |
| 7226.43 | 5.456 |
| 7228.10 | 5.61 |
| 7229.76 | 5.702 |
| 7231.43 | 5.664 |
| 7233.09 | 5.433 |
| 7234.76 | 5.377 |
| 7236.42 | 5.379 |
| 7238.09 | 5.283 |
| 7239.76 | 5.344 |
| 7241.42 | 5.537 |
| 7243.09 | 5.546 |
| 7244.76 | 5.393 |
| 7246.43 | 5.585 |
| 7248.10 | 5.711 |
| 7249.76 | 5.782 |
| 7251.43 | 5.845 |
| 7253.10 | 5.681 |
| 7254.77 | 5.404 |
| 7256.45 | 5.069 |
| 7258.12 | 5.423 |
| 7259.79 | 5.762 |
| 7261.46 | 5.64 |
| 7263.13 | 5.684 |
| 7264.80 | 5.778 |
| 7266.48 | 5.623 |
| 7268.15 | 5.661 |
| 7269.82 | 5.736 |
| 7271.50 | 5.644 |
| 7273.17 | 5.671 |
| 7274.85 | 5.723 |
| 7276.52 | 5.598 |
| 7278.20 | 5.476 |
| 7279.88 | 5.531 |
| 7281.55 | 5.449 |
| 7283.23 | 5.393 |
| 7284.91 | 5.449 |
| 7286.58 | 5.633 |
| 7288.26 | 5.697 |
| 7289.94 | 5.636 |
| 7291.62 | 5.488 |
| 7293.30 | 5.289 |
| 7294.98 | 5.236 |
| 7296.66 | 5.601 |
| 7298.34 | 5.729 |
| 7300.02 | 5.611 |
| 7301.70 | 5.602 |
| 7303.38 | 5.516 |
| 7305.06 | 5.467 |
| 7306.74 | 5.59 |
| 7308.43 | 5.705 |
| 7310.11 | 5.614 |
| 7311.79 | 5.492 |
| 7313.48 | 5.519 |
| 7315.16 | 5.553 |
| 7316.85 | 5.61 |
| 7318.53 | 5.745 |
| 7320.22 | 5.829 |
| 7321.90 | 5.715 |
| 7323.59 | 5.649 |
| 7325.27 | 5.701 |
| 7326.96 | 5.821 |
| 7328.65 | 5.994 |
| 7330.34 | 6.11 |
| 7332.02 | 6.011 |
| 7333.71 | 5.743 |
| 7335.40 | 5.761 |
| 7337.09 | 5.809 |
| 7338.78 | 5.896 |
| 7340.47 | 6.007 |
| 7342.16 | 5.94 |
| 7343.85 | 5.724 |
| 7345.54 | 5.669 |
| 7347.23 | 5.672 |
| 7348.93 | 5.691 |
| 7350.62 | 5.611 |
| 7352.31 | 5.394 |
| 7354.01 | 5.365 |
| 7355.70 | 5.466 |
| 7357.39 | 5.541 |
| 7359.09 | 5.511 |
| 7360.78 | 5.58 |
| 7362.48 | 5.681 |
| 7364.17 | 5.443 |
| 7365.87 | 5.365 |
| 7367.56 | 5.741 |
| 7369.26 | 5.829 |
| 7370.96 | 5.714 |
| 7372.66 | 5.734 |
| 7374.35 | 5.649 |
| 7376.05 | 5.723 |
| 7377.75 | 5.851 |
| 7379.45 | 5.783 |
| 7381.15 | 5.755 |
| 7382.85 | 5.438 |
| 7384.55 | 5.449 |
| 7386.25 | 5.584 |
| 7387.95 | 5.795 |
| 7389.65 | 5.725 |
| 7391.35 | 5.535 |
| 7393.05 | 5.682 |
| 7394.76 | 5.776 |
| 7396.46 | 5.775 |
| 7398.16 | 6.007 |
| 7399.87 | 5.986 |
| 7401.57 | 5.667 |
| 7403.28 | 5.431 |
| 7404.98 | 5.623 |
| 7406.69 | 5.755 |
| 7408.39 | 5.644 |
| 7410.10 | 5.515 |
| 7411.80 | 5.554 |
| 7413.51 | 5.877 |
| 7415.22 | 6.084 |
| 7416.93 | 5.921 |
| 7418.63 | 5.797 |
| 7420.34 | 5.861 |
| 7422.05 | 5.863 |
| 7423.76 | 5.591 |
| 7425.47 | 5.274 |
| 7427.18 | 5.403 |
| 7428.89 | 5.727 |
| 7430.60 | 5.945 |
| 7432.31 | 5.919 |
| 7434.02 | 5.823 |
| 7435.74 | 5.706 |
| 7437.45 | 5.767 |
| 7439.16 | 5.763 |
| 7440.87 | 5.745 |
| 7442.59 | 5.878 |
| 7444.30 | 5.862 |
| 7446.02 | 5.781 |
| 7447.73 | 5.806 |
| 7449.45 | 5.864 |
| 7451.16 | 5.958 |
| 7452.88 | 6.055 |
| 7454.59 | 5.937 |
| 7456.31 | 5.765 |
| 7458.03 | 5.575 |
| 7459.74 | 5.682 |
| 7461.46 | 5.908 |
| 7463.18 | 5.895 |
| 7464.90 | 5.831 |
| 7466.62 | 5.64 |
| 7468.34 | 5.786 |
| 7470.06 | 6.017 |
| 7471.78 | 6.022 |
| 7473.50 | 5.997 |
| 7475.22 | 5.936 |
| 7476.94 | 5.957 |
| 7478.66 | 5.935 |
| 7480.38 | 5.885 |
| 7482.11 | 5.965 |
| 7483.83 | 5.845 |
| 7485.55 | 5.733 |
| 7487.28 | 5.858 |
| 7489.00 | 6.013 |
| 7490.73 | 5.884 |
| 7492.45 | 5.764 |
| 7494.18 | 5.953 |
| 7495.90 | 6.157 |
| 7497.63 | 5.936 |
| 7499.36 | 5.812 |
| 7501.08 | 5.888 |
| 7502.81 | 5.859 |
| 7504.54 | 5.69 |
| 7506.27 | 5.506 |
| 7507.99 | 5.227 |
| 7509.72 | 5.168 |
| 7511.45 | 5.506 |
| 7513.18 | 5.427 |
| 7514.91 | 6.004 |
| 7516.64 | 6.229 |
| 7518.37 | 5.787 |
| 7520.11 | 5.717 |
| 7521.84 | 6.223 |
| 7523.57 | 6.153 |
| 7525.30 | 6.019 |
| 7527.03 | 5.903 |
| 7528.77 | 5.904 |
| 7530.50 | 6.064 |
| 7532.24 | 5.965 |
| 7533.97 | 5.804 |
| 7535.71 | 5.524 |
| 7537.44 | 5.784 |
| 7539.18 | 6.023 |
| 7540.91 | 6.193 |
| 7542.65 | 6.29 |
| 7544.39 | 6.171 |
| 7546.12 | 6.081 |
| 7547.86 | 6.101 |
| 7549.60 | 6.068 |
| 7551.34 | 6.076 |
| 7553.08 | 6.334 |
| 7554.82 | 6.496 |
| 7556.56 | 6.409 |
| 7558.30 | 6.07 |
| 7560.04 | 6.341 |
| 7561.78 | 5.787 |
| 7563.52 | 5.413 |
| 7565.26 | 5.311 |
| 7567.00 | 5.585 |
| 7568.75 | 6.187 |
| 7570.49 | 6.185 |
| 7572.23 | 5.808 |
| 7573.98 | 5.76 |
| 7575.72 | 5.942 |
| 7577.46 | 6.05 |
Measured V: 0.05 mag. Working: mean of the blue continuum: 5.41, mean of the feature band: 5.22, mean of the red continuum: 5.91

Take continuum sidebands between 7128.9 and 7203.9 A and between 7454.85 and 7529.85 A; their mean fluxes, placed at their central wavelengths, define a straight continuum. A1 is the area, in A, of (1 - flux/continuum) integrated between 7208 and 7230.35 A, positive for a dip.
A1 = 1.0 A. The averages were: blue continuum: 5.38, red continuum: 5.84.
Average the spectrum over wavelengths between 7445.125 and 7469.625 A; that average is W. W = 5.82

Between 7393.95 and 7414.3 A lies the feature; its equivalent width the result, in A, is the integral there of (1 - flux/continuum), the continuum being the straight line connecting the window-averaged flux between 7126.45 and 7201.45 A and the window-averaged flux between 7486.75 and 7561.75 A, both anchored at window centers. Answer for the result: 0.1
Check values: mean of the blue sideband 5.38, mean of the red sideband 5.94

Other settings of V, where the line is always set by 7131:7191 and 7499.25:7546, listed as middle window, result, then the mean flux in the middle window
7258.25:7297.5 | -0.01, 5.58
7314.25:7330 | -0.03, 5.75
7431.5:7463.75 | -0.01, 5.82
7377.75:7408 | 0.00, 5.7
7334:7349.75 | -0.03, 5.79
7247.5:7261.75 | -0.02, 5.59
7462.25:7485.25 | -0.02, 5.9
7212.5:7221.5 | 0.06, 5.17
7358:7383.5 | 0.00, 5.65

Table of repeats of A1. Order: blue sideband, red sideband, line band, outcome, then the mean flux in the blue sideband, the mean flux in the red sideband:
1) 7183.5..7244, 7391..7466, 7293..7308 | -0.03 A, 5.35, 5.77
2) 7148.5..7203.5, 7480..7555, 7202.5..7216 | 0.45 A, 5.42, 5.9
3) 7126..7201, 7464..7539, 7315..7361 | -0.85 A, 5.38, 5.85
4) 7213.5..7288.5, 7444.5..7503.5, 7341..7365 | 0.24 A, 5.47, 5.88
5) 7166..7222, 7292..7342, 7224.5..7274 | -0.45 A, 5.35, 5.69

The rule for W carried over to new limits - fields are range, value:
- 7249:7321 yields 5.58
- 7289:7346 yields 5.69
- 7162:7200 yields 5.44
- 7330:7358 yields 5.73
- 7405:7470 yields 5.78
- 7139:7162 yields 5.42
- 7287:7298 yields 5.5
